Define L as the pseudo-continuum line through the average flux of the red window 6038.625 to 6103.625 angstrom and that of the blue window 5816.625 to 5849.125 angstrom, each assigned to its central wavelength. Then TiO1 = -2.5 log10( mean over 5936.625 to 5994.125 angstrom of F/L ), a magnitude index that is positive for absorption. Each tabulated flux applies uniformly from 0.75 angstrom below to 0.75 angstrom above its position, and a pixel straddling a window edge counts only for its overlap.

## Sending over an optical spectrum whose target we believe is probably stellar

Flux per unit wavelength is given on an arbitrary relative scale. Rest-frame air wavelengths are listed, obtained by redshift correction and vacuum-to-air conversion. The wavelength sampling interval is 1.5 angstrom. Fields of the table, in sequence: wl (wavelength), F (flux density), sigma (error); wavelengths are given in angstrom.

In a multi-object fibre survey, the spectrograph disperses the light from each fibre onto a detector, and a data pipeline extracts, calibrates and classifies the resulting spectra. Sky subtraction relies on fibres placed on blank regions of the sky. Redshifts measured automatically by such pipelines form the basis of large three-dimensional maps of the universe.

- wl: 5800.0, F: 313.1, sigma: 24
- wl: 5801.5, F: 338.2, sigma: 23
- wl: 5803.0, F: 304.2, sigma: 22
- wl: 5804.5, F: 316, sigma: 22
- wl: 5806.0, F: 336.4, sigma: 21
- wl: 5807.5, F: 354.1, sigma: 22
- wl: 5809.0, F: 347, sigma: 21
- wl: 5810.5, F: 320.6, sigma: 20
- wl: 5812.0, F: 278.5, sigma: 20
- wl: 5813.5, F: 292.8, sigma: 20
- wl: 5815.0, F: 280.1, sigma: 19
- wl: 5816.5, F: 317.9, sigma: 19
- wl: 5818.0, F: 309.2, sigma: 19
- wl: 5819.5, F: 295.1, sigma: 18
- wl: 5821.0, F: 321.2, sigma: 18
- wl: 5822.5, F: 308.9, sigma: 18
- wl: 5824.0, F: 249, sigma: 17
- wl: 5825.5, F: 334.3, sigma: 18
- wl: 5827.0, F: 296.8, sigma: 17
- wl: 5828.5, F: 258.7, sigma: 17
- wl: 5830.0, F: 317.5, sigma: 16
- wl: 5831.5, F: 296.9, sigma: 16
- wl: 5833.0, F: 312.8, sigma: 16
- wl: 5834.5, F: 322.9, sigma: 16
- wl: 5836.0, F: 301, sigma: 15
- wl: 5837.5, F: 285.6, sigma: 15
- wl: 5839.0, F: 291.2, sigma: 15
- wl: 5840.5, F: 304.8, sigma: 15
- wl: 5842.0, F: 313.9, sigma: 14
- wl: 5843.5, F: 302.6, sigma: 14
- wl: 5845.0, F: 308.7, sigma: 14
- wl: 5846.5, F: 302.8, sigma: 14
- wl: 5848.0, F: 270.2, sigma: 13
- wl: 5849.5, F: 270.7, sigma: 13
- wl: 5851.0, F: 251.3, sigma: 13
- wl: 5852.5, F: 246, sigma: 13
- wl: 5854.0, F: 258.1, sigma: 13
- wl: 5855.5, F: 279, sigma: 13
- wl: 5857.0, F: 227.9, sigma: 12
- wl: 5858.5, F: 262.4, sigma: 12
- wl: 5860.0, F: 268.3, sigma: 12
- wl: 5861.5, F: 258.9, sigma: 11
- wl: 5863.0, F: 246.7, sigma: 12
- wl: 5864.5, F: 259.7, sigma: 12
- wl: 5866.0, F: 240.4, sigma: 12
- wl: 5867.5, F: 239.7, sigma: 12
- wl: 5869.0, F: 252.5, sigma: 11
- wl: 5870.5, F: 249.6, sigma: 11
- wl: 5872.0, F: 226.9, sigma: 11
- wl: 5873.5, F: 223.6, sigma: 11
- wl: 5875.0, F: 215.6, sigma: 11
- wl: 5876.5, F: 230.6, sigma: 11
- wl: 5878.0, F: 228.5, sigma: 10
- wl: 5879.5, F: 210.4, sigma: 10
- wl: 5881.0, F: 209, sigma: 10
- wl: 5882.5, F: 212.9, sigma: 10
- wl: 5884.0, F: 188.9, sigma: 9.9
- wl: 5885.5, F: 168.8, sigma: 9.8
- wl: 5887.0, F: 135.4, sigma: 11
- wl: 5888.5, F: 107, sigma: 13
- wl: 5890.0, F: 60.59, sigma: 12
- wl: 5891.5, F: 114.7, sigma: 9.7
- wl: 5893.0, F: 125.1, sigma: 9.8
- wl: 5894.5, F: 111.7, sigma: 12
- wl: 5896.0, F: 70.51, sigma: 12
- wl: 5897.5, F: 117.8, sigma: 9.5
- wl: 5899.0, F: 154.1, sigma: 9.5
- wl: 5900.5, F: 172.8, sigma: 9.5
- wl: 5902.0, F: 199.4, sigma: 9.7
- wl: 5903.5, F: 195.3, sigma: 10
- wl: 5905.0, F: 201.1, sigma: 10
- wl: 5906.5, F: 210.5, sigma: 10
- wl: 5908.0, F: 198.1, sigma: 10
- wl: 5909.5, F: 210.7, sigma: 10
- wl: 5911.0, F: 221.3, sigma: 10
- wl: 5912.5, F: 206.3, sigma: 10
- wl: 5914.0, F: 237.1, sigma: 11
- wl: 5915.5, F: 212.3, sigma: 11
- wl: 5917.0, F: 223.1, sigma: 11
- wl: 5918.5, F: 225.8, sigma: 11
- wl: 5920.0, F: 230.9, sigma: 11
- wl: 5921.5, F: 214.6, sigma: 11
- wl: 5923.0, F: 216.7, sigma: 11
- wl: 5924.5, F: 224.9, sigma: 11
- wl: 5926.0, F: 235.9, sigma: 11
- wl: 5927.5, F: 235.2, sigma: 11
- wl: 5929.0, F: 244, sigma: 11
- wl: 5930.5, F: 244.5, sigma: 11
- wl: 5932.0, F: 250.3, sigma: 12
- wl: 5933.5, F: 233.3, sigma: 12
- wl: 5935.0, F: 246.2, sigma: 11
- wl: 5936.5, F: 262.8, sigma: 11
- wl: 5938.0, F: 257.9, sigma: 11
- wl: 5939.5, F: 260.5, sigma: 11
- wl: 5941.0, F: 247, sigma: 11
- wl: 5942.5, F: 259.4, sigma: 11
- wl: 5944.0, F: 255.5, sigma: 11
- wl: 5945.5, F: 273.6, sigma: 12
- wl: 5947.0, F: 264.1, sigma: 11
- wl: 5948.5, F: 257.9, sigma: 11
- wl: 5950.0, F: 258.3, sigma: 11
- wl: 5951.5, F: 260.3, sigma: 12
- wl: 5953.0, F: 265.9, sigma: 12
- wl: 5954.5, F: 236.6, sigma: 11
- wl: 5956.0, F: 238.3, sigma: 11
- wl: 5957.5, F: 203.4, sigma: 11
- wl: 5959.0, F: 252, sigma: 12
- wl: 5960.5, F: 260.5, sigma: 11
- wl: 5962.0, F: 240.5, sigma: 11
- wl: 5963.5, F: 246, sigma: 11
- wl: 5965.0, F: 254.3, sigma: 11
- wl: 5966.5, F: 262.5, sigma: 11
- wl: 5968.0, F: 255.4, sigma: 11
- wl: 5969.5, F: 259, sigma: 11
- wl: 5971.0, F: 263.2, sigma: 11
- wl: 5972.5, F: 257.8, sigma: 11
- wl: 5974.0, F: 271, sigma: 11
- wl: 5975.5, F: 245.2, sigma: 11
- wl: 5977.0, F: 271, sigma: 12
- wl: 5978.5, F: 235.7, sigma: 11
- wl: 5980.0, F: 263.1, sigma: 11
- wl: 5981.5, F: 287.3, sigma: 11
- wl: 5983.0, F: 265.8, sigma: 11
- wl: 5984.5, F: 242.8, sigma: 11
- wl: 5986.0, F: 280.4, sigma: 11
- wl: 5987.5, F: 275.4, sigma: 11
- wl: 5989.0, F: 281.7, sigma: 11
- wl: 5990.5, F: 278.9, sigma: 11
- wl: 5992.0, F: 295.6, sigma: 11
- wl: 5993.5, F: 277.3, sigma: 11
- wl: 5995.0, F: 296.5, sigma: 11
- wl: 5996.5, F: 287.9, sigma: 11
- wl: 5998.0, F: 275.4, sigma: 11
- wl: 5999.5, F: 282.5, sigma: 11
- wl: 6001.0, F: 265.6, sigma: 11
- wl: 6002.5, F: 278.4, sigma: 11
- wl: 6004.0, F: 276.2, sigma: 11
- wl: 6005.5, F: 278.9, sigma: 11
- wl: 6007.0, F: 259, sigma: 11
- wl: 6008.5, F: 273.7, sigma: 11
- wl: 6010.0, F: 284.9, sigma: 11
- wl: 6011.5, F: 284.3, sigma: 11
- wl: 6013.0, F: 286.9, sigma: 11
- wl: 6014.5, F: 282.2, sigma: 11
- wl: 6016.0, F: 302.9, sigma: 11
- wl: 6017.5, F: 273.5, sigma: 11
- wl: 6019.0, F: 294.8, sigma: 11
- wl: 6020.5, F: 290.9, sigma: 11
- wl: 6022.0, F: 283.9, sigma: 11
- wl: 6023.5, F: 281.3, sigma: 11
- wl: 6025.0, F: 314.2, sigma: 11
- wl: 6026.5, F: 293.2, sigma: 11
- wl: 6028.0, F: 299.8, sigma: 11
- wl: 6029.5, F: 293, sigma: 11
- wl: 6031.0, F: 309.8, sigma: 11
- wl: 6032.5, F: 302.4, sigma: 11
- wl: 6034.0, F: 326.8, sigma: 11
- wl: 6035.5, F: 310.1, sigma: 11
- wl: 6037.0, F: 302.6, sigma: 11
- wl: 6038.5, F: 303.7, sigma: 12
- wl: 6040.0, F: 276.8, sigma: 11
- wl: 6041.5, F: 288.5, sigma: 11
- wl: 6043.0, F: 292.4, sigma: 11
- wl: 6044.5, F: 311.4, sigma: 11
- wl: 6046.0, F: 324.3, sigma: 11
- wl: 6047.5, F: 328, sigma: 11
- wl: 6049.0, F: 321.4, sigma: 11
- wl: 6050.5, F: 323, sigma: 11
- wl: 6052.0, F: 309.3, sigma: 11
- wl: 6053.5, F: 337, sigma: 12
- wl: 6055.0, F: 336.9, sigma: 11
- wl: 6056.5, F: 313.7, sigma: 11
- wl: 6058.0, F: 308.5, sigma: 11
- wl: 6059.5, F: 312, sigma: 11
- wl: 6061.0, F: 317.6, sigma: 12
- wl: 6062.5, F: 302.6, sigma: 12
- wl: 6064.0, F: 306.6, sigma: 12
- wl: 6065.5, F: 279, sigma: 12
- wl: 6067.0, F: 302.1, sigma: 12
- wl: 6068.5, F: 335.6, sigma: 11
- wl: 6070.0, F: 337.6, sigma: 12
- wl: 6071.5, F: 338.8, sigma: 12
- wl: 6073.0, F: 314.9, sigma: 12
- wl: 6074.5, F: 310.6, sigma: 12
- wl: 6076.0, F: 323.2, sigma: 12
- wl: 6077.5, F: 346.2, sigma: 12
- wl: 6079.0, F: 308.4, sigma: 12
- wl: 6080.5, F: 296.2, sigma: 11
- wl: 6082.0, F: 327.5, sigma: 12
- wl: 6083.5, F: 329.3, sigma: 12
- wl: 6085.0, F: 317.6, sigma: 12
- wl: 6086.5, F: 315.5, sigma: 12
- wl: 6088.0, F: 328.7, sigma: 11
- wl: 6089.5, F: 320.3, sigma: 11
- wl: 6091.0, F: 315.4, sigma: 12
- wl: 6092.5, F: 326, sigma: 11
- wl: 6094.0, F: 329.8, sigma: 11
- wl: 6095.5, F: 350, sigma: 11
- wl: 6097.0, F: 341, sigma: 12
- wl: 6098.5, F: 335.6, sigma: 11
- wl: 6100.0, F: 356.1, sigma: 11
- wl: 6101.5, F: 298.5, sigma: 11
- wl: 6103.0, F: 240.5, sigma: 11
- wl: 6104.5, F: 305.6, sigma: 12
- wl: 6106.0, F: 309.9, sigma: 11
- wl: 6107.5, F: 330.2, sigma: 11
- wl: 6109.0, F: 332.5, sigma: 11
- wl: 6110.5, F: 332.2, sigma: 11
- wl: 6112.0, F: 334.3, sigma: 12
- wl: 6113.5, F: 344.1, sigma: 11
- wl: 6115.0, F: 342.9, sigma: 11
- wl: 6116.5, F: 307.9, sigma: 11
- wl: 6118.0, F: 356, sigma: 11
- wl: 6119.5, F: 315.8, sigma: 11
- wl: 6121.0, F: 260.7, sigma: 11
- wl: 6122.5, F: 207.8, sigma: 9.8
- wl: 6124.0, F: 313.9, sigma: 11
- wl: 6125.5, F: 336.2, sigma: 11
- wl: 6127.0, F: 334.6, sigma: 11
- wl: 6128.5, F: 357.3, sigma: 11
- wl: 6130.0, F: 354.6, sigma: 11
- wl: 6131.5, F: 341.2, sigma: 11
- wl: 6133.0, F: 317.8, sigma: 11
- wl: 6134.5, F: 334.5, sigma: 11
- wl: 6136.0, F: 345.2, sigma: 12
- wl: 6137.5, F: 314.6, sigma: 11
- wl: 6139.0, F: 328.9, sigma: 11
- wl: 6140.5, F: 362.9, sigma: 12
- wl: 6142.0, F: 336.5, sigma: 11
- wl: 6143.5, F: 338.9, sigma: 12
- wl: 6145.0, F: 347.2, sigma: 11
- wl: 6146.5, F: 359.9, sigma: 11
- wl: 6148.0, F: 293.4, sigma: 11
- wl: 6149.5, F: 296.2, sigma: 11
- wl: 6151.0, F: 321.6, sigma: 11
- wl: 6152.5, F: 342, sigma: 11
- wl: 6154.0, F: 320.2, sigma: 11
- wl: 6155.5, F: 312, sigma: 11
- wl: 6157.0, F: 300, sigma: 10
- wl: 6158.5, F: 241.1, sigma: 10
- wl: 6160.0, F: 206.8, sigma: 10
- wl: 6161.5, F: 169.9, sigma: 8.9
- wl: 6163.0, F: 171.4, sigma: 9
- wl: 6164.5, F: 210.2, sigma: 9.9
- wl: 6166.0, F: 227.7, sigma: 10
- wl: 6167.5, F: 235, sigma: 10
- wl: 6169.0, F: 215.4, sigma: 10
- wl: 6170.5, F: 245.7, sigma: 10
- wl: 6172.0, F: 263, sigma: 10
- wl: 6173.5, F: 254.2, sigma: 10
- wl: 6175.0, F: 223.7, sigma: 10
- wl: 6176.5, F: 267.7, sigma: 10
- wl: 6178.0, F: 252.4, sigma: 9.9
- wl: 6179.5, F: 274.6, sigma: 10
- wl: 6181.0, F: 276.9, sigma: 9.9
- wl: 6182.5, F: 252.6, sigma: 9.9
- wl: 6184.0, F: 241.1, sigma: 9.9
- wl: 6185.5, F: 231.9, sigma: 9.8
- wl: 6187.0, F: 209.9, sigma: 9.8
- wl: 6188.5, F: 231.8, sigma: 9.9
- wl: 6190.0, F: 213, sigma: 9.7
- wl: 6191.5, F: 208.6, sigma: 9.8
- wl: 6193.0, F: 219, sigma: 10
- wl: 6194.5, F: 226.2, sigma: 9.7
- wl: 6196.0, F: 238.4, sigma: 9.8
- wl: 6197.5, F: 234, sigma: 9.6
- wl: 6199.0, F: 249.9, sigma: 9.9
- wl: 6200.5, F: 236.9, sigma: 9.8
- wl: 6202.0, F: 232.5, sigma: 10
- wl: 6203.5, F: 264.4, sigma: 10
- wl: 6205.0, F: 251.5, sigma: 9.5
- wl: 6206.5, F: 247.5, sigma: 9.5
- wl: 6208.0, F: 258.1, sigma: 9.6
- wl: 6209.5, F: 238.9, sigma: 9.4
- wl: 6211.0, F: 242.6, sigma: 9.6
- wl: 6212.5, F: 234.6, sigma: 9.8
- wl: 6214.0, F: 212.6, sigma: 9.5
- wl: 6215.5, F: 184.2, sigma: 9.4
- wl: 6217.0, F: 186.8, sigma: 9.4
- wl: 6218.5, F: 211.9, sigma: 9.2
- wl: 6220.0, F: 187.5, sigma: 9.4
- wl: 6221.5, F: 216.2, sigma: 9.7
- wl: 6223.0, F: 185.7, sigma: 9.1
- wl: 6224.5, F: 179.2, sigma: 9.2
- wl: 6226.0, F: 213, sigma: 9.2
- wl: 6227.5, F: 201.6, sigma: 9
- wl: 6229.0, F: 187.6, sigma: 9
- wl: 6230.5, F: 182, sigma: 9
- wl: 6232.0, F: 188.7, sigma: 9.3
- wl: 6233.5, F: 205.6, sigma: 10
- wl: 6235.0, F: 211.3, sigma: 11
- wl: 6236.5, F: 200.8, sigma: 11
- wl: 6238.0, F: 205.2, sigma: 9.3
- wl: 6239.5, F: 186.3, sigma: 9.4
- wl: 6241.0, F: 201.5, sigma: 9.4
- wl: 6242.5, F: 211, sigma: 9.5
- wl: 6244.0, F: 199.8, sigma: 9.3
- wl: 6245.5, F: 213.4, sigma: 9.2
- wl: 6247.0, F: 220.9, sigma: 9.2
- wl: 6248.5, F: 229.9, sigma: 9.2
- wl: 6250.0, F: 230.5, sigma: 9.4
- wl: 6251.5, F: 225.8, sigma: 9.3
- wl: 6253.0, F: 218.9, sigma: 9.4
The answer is 0.19 mag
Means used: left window 300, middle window 259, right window 317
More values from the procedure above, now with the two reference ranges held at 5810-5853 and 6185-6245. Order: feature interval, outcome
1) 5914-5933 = 0.20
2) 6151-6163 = -0.17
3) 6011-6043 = -0.16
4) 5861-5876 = 0.19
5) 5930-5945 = 0.09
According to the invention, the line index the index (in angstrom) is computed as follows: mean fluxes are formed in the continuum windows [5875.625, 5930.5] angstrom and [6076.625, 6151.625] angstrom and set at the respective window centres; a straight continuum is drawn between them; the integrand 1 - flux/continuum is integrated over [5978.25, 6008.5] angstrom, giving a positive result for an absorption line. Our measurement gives -3.5 angstrom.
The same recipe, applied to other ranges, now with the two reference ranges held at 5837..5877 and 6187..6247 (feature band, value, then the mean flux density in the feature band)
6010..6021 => -2.1 angstrom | 288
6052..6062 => -3.5 angstrom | 320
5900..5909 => 2.1 angstrom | 197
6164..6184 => -2.3 angstrom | 246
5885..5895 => 5.5 angstrom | 116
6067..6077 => -3.9 angstrom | 325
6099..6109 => -3.4 angstrom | 309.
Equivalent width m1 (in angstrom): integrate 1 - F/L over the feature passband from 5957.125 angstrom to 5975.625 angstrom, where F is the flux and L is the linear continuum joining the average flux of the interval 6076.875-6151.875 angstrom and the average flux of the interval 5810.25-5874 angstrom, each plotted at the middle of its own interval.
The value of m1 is 2.92 angstrom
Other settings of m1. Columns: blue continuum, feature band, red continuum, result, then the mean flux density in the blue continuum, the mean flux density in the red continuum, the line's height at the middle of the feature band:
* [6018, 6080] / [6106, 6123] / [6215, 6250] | -2.82 angstrom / 310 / 201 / 271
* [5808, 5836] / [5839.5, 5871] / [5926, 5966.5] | 2.39 angstrom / 304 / 250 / 289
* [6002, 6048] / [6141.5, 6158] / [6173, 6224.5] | -4.89 angstrom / 294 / 231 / 249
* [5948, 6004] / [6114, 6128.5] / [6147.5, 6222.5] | -3.72 angstrom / 263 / 241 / 248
